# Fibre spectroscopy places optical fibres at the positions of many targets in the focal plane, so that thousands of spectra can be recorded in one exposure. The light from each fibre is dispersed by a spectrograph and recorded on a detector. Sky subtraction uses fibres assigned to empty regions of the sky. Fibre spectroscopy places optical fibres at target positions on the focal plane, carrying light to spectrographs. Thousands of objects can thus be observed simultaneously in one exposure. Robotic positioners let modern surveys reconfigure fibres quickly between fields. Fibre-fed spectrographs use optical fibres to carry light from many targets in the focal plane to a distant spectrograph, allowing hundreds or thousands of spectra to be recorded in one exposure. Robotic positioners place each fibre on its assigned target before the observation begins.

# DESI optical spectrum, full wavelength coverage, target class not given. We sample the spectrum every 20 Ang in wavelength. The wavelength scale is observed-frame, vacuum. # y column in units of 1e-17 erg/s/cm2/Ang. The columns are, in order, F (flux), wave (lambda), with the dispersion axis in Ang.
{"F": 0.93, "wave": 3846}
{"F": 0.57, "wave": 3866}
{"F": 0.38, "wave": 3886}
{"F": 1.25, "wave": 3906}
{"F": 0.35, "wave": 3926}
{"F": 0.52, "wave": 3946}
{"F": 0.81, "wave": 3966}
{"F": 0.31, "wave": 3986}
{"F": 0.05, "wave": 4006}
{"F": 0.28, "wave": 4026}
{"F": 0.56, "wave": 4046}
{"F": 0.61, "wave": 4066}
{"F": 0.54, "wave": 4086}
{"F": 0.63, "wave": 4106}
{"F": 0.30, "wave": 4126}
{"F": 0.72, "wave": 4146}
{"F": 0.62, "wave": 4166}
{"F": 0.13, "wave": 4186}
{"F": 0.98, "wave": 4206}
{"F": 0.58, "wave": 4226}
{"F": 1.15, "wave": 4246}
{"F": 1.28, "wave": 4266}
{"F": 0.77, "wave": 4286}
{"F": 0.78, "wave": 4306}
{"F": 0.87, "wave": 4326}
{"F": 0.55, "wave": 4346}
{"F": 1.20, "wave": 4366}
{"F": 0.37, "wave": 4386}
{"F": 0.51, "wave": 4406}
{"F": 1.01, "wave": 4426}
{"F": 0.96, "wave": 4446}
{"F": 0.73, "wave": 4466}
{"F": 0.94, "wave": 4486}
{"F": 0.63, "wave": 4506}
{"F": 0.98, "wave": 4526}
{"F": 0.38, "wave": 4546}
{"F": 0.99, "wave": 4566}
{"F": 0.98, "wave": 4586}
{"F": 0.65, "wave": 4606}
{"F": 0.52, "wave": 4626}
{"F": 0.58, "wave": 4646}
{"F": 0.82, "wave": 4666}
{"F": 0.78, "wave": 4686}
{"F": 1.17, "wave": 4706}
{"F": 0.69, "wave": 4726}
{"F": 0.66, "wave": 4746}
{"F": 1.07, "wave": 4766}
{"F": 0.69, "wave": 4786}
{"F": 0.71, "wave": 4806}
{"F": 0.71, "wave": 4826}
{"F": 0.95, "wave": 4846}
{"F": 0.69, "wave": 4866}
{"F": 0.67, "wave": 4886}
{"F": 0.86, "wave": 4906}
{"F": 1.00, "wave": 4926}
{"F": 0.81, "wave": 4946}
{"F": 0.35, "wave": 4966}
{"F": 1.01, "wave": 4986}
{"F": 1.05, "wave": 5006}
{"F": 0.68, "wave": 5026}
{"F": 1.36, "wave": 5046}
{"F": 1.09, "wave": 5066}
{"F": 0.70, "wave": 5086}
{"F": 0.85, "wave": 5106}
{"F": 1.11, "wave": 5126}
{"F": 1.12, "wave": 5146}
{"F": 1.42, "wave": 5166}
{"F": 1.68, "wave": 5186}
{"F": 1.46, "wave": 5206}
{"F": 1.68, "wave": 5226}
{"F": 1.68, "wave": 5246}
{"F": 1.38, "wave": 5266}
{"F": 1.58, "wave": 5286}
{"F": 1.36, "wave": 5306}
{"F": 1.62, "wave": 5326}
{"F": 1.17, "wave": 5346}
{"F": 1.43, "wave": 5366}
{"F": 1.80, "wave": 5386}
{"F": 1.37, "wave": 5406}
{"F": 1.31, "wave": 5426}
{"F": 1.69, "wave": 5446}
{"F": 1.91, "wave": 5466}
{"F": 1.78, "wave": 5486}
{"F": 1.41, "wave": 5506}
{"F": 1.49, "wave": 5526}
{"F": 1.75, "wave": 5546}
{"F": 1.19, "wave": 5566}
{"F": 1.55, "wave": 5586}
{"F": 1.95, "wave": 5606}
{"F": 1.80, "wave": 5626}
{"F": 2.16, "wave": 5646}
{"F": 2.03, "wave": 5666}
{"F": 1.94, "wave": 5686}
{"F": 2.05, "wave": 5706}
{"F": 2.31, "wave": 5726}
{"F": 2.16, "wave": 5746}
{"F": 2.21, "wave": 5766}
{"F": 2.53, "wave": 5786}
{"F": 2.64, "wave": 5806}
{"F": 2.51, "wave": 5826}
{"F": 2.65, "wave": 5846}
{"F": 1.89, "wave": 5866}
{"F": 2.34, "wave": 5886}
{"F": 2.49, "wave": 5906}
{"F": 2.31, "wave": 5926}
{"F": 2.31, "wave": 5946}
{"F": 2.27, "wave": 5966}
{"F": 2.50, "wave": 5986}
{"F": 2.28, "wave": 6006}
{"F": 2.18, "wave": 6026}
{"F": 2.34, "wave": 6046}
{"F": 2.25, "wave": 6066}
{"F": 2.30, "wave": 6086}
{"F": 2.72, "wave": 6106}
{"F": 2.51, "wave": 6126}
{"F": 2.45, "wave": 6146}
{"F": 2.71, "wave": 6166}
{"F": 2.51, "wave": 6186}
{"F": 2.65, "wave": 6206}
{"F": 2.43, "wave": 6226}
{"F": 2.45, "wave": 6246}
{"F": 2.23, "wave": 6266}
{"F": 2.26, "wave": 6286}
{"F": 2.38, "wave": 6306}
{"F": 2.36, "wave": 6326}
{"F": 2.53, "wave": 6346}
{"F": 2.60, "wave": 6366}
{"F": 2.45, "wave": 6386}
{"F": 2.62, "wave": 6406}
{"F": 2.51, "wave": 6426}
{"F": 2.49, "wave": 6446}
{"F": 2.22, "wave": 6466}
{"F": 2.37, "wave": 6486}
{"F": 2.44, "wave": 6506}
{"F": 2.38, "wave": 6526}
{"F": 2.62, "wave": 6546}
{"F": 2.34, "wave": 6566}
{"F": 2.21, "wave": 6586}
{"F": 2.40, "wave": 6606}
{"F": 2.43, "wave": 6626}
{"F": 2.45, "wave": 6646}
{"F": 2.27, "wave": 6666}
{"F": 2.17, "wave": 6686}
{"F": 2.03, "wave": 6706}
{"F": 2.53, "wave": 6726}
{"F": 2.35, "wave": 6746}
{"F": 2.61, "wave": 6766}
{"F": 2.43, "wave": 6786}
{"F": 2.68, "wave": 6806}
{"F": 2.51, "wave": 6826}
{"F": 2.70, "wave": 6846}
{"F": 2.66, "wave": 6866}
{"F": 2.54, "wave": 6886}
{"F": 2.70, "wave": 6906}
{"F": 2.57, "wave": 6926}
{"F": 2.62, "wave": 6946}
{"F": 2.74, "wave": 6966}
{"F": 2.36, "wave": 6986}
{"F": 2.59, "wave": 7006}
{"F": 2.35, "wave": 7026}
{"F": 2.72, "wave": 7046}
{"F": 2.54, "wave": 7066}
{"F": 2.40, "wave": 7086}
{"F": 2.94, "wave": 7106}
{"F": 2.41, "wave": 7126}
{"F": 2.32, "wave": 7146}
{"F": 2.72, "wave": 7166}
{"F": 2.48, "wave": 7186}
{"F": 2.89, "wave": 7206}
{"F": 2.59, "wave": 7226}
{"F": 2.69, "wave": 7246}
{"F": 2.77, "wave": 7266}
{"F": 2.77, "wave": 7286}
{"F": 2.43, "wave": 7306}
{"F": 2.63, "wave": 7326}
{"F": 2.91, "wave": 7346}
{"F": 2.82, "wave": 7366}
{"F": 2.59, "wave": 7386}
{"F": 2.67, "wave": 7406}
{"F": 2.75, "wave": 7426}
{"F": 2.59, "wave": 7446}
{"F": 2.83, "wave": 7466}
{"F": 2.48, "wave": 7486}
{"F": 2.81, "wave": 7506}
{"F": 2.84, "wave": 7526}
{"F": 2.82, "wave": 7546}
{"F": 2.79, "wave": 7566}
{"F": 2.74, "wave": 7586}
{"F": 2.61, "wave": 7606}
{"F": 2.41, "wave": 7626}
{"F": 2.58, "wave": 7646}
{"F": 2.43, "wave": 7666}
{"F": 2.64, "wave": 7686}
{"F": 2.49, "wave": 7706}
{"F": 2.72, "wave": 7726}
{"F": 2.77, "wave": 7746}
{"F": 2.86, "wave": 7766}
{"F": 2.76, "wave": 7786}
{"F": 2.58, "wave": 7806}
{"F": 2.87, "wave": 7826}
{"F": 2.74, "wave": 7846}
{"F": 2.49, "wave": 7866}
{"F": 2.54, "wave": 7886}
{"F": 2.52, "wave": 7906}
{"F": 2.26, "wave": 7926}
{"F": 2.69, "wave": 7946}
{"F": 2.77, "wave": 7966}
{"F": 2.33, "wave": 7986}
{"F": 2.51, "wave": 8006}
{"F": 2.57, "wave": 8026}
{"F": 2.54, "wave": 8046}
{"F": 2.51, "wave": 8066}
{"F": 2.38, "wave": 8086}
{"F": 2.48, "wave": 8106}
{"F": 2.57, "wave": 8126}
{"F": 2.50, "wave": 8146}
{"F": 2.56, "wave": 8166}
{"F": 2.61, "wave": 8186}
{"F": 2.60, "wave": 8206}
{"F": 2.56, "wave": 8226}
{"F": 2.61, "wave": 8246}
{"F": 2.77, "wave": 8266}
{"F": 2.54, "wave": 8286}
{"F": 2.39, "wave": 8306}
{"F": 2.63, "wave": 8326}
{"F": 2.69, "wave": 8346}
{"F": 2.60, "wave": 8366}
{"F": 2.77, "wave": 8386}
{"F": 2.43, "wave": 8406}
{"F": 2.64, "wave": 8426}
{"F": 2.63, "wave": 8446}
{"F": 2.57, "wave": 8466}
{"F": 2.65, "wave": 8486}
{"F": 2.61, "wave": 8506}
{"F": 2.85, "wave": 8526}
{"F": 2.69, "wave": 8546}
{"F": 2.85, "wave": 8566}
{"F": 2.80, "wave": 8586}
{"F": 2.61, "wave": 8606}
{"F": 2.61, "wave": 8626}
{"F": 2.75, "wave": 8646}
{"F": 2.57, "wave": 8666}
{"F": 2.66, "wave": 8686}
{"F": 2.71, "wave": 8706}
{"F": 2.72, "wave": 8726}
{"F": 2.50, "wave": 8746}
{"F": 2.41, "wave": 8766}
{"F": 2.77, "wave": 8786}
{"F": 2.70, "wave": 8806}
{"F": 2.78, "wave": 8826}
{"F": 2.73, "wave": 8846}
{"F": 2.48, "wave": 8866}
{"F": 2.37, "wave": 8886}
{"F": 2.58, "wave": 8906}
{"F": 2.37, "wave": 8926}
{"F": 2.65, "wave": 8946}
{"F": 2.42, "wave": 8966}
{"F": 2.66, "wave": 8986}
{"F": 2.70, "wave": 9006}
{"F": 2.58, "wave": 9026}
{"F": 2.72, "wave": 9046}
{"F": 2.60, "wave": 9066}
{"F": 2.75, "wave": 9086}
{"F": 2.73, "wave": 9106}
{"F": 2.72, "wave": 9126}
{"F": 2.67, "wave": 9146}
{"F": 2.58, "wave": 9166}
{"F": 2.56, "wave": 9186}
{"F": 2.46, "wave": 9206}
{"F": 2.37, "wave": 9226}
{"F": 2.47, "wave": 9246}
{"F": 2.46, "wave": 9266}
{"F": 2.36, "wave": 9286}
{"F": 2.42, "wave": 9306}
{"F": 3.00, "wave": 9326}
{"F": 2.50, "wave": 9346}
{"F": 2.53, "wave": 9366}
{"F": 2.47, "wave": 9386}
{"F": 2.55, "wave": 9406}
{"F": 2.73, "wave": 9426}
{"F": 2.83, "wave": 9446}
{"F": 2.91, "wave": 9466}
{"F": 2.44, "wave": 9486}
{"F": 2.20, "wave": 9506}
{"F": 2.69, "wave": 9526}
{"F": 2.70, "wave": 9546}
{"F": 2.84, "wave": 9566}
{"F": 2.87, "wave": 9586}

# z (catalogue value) 0.295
